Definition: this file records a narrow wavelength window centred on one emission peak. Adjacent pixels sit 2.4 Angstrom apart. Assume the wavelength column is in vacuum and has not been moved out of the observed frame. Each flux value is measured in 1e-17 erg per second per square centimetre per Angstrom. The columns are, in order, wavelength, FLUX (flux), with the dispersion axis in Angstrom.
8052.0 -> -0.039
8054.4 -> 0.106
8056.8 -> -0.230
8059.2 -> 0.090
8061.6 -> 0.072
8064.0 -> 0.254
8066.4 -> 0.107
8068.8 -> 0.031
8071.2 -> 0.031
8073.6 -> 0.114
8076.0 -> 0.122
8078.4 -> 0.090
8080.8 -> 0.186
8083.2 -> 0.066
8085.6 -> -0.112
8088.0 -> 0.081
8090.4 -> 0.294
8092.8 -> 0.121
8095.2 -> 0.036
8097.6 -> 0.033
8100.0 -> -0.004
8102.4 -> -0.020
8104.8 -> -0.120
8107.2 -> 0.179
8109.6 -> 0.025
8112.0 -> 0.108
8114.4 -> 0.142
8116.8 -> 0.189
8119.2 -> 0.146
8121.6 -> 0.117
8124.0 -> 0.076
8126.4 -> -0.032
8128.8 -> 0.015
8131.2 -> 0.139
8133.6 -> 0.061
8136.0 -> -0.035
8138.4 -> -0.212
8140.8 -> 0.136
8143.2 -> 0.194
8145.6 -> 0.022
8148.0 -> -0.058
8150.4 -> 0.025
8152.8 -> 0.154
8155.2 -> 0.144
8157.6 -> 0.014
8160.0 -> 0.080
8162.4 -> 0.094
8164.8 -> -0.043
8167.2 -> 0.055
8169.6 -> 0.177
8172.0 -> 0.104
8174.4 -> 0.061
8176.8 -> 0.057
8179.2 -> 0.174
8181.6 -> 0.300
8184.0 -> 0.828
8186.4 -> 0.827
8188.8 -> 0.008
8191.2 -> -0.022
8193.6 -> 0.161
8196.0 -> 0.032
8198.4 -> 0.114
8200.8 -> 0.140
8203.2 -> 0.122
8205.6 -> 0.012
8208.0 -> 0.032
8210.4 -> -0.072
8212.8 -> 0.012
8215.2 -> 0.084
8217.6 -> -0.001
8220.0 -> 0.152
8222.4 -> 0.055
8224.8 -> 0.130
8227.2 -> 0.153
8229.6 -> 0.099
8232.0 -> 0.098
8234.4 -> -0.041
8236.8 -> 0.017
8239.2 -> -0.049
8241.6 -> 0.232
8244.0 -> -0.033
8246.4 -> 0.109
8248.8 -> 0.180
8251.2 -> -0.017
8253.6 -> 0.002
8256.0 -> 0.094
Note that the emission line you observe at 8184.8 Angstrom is H-gamma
